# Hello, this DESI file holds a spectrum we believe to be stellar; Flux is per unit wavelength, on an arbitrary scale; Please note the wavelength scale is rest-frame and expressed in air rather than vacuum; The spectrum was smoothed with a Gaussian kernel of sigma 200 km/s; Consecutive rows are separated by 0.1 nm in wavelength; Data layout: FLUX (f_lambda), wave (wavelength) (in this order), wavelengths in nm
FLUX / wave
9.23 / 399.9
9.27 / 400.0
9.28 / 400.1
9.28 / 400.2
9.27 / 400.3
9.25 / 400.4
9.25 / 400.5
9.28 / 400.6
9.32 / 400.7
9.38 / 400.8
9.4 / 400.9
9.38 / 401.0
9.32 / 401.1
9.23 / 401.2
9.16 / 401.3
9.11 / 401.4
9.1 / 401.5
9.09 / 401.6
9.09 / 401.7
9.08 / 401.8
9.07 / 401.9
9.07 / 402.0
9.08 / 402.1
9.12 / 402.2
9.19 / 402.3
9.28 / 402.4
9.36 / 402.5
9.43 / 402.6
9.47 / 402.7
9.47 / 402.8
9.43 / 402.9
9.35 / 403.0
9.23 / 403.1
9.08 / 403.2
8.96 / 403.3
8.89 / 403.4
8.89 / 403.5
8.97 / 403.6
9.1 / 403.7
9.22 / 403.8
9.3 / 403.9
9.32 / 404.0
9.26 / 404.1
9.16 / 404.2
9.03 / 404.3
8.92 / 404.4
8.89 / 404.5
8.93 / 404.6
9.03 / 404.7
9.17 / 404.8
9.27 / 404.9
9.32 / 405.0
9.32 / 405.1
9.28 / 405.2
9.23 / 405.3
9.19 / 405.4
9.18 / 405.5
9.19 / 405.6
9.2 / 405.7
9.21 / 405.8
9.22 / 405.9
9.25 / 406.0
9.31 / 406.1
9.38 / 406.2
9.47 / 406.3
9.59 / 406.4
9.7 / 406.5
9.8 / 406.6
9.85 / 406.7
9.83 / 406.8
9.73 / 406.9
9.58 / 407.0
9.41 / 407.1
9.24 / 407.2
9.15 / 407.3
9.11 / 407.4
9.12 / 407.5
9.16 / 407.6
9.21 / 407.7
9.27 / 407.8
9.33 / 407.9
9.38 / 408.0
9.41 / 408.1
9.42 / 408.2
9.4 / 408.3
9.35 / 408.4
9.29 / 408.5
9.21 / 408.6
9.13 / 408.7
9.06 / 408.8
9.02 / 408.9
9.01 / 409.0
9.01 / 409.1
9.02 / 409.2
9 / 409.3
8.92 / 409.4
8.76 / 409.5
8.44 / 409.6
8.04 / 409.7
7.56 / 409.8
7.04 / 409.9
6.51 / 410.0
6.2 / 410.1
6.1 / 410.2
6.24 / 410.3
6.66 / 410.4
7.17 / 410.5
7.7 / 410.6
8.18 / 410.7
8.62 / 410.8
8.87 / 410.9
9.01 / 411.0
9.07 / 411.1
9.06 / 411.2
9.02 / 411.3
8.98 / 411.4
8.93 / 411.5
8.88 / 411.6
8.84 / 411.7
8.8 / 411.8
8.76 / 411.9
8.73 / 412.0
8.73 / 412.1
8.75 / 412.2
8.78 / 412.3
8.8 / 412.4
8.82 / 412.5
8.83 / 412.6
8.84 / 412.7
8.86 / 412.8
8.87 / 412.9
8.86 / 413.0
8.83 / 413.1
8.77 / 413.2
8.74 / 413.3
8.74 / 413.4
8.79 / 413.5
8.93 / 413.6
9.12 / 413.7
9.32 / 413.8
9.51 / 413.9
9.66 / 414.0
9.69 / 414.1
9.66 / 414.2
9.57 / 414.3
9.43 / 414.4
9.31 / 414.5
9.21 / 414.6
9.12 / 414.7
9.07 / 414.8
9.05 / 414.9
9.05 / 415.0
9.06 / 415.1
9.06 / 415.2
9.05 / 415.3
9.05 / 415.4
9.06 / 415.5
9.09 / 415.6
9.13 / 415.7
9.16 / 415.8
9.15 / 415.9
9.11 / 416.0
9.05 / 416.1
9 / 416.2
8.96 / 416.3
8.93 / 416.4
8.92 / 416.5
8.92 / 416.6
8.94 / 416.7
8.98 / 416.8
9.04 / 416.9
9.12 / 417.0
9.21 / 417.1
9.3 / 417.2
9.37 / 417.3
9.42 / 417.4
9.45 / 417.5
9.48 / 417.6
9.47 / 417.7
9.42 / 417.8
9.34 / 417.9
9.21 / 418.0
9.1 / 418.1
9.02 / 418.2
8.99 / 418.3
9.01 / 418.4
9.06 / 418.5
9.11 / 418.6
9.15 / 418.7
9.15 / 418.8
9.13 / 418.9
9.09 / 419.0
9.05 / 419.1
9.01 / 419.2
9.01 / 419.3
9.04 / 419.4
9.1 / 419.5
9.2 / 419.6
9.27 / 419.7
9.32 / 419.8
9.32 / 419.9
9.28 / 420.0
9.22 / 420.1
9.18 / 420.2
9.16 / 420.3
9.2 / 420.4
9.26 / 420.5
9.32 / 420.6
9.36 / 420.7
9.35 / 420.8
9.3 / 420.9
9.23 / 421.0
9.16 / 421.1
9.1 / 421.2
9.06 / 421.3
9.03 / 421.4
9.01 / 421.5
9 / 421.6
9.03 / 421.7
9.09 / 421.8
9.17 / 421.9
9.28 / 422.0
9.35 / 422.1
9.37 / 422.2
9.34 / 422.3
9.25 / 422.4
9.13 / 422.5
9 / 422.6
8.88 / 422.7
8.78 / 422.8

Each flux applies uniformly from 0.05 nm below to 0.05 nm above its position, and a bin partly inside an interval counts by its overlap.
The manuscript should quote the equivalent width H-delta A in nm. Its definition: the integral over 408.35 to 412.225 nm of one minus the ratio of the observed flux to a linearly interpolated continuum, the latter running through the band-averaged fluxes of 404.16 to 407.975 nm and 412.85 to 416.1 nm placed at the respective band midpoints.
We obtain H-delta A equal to 0.34 nm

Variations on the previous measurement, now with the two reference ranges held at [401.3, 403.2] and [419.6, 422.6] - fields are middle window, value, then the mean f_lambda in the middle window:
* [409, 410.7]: 0.279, 7.7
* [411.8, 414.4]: 0.059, 9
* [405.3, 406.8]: -0.031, 9.4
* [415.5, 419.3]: 0.032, 9.13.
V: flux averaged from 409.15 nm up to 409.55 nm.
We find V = 8.92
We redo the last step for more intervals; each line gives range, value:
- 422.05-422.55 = 9.29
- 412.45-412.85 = 8.84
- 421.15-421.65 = 9.04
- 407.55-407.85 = 9.21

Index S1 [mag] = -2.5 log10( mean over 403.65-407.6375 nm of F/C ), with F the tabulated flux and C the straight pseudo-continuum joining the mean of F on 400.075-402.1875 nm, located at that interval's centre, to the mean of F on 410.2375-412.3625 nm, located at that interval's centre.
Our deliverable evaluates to -0.05 mag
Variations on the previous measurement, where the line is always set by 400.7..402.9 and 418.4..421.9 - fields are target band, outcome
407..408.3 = -0.01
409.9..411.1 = 0.23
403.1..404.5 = 0.02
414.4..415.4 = 0.01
